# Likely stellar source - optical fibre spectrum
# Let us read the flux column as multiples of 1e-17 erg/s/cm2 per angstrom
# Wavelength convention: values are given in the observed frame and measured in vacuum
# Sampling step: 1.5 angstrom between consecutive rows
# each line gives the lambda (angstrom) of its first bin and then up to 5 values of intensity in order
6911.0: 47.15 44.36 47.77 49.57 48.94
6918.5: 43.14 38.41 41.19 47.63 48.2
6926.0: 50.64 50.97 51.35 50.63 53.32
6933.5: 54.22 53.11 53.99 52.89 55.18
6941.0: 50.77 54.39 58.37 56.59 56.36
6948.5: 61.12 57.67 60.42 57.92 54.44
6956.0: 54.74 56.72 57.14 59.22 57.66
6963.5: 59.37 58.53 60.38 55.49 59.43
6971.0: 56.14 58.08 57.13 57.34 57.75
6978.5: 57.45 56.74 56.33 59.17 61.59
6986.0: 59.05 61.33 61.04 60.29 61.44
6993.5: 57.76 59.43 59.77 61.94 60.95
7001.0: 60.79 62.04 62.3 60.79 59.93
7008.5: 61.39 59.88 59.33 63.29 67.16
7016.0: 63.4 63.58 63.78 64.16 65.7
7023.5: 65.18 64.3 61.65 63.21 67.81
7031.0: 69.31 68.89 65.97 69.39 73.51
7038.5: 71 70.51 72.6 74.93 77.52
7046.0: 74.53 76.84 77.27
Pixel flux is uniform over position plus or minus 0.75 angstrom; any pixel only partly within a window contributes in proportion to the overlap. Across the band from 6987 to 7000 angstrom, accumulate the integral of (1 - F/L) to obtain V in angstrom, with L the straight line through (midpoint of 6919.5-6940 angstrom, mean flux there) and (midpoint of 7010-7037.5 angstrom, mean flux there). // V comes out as 0.0 angstrom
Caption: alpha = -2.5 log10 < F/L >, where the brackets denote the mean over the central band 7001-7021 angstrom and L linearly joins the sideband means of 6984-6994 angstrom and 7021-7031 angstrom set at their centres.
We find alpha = 0.01 mag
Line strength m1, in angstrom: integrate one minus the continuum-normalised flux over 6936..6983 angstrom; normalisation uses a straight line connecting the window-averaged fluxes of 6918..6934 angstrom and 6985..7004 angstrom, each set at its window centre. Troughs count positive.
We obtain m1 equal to -2.5 angstrom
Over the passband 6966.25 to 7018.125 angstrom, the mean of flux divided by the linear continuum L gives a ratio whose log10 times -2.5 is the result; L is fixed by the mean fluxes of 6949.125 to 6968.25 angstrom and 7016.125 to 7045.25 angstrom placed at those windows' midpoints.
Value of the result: 0.04 mag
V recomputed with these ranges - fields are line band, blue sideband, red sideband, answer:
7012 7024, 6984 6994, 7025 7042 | 0.2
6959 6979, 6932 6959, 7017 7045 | 0.4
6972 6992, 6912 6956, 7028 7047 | 0.7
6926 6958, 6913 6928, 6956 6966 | -1.4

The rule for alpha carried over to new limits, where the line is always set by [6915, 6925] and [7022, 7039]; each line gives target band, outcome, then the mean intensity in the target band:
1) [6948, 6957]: -0.12 mag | 57.6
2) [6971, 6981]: -0.02 mag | 57.3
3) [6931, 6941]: -0.11 mag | 53.5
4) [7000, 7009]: 0.01 mag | 61.2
